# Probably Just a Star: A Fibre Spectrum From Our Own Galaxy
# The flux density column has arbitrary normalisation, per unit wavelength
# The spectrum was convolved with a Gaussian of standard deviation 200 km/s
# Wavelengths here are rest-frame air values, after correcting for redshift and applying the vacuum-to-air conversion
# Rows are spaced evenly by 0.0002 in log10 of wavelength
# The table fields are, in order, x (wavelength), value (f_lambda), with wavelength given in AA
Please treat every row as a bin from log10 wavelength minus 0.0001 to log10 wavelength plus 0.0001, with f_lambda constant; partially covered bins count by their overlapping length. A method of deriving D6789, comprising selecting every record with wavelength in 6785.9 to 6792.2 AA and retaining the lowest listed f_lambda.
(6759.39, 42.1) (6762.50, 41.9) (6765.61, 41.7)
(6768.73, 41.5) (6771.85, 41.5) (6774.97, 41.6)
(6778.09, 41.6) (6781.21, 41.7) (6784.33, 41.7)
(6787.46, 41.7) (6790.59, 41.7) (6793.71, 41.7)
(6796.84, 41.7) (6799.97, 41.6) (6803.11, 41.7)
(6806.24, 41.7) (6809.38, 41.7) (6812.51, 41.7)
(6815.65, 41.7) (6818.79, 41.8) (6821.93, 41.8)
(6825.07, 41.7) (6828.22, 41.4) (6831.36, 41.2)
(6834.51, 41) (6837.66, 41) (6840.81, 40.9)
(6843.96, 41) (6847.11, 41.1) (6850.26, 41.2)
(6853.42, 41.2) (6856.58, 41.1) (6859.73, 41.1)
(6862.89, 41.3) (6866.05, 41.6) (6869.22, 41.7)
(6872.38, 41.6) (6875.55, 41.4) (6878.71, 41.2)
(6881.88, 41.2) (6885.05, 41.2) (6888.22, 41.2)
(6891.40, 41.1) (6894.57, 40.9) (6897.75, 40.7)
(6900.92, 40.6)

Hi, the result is 41.7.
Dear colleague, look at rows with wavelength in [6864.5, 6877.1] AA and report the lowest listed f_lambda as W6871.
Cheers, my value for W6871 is 41.4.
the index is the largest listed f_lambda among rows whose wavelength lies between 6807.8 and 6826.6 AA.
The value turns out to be 41.8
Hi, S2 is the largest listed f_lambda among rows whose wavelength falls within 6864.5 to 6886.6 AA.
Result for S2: 41.7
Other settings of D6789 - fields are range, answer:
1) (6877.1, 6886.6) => 41.2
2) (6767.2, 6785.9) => 41.5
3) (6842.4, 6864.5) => 41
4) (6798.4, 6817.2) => 41.6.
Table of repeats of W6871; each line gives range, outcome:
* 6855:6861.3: 41.1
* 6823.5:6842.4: 40.9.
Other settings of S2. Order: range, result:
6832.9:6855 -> 41.2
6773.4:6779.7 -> 41.6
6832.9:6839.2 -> 41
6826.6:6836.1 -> 41.4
